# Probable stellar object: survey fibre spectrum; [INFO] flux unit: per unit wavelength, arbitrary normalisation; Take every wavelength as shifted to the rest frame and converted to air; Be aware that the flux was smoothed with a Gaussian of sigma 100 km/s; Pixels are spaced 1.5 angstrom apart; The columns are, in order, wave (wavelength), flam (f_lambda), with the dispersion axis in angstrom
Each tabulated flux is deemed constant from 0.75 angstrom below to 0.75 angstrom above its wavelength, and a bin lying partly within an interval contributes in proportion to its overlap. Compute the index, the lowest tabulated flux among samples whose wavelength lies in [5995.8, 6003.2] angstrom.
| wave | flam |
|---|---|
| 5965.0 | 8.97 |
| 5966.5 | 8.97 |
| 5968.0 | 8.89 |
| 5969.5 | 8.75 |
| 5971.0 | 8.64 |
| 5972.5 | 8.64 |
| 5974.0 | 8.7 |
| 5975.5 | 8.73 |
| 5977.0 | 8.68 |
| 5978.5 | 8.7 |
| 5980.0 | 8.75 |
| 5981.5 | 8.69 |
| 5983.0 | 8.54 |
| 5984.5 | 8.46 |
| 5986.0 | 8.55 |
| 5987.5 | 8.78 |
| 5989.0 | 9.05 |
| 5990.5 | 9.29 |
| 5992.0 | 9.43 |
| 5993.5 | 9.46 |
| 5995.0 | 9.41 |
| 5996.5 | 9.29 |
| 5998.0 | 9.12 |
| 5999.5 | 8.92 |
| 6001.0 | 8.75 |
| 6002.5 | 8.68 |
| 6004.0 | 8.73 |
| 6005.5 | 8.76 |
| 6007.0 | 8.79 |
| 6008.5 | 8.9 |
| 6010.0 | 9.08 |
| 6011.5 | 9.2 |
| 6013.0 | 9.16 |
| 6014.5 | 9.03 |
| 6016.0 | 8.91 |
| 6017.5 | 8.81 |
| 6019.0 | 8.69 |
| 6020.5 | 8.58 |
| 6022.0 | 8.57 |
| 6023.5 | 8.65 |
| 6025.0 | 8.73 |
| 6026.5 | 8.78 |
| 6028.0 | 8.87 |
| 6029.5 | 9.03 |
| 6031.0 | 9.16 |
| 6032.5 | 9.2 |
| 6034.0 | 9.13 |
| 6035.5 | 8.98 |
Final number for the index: 8.68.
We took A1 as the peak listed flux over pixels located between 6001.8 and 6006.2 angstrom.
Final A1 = 8.76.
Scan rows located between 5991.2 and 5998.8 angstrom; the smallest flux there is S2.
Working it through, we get 9.12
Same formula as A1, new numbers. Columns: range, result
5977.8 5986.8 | 8.75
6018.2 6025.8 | 8.73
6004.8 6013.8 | 9.2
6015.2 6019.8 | 8.91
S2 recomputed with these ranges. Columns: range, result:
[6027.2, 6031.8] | 8.87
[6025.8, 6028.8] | 8.78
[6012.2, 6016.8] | 8.91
